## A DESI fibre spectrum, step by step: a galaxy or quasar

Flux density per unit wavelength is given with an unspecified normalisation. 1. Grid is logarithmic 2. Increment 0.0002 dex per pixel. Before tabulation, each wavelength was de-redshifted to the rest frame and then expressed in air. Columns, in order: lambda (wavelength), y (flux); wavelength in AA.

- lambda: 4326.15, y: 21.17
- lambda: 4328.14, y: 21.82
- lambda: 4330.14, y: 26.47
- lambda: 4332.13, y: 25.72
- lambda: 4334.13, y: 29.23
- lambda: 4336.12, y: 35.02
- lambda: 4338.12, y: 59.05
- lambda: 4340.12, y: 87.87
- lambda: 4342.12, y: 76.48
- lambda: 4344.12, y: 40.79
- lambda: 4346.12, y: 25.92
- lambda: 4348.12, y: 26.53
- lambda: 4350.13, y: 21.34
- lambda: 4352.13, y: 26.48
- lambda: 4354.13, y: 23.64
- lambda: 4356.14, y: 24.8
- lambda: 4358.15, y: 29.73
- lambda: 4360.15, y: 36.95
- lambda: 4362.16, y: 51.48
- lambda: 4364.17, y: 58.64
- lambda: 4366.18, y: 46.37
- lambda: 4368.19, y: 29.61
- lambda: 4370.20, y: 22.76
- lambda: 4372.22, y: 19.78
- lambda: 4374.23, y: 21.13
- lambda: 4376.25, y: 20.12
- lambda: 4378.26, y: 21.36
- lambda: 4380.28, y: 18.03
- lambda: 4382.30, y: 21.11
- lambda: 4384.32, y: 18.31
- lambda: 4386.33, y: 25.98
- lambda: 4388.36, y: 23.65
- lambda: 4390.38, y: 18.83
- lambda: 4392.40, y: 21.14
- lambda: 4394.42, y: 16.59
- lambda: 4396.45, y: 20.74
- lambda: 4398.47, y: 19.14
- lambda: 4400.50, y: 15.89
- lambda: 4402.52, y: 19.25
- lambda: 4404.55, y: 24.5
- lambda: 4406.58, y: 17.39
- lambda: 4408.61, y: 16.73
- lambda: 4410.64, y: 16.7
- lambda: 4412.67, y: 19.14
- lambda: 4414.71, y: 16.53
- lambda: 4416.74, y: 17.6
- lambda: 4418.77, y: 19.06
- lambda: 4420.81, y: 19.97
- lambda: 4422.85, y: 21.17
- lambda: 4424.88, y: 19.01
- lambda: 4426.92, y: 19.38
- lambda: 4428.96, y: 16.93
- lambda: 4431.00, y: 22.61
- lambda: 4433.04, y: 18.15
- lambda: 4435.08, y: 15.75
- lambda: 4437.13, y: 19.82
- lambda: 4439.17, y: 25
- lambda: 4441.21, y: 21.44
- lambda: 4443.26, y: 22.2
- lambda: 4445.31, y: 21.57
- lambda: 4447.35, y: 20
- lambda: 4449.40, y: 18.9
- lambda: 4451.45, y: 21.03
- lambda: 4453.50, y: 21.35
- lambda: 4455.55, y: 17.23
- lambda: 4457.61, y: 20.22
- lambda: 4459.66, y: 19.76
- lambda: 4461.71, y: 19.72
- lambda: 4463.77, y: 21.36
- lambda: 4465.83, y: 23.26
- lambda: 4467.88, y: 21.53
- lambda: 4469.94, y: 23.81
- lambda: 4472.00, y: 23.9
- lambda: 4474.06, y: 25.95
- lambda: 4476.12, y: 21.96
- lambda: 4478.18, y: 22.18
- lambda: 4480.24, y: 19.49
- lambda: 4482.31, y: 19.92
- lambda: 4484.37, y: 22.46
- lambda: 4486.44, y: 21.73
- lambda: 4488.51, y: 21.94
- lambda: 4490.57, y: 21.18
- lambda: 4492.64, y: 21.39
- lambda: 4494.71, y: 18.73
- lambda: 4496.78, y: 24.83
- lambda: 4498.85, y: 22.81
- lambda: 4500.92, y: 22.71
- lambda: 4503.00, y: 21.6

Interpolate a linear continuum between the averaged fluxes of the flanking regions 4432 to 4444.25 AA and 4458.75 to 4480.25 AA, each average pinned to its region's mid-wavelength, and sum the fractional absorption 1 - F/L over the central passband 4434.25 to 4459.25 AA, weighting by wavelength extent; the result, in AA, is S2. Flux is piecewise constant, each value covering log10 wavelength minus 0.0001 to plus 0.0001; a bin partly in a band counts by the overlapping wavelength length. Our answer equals 0.6 AA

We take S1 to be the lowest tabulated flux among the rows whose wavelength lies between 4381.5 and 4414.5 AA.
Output 15.89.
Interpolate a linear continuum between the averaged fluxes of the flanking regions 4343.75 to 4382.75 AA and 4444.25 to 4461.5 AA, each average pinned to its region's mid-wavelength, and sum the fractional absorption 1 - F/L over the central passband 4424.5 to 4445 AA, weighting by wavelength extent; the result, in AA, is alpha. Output 1.60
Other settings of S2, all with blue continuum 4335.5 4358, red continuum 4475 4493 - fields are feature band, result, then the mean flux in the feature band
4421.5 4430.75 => 3.1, 19.4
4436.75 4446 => 1.7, 22.2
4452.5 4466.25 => 2.5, 20.3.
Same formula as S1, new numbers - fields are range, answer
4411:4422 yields 16.53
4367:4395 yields 16.59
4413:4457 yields 15.75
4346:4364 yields 21.34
